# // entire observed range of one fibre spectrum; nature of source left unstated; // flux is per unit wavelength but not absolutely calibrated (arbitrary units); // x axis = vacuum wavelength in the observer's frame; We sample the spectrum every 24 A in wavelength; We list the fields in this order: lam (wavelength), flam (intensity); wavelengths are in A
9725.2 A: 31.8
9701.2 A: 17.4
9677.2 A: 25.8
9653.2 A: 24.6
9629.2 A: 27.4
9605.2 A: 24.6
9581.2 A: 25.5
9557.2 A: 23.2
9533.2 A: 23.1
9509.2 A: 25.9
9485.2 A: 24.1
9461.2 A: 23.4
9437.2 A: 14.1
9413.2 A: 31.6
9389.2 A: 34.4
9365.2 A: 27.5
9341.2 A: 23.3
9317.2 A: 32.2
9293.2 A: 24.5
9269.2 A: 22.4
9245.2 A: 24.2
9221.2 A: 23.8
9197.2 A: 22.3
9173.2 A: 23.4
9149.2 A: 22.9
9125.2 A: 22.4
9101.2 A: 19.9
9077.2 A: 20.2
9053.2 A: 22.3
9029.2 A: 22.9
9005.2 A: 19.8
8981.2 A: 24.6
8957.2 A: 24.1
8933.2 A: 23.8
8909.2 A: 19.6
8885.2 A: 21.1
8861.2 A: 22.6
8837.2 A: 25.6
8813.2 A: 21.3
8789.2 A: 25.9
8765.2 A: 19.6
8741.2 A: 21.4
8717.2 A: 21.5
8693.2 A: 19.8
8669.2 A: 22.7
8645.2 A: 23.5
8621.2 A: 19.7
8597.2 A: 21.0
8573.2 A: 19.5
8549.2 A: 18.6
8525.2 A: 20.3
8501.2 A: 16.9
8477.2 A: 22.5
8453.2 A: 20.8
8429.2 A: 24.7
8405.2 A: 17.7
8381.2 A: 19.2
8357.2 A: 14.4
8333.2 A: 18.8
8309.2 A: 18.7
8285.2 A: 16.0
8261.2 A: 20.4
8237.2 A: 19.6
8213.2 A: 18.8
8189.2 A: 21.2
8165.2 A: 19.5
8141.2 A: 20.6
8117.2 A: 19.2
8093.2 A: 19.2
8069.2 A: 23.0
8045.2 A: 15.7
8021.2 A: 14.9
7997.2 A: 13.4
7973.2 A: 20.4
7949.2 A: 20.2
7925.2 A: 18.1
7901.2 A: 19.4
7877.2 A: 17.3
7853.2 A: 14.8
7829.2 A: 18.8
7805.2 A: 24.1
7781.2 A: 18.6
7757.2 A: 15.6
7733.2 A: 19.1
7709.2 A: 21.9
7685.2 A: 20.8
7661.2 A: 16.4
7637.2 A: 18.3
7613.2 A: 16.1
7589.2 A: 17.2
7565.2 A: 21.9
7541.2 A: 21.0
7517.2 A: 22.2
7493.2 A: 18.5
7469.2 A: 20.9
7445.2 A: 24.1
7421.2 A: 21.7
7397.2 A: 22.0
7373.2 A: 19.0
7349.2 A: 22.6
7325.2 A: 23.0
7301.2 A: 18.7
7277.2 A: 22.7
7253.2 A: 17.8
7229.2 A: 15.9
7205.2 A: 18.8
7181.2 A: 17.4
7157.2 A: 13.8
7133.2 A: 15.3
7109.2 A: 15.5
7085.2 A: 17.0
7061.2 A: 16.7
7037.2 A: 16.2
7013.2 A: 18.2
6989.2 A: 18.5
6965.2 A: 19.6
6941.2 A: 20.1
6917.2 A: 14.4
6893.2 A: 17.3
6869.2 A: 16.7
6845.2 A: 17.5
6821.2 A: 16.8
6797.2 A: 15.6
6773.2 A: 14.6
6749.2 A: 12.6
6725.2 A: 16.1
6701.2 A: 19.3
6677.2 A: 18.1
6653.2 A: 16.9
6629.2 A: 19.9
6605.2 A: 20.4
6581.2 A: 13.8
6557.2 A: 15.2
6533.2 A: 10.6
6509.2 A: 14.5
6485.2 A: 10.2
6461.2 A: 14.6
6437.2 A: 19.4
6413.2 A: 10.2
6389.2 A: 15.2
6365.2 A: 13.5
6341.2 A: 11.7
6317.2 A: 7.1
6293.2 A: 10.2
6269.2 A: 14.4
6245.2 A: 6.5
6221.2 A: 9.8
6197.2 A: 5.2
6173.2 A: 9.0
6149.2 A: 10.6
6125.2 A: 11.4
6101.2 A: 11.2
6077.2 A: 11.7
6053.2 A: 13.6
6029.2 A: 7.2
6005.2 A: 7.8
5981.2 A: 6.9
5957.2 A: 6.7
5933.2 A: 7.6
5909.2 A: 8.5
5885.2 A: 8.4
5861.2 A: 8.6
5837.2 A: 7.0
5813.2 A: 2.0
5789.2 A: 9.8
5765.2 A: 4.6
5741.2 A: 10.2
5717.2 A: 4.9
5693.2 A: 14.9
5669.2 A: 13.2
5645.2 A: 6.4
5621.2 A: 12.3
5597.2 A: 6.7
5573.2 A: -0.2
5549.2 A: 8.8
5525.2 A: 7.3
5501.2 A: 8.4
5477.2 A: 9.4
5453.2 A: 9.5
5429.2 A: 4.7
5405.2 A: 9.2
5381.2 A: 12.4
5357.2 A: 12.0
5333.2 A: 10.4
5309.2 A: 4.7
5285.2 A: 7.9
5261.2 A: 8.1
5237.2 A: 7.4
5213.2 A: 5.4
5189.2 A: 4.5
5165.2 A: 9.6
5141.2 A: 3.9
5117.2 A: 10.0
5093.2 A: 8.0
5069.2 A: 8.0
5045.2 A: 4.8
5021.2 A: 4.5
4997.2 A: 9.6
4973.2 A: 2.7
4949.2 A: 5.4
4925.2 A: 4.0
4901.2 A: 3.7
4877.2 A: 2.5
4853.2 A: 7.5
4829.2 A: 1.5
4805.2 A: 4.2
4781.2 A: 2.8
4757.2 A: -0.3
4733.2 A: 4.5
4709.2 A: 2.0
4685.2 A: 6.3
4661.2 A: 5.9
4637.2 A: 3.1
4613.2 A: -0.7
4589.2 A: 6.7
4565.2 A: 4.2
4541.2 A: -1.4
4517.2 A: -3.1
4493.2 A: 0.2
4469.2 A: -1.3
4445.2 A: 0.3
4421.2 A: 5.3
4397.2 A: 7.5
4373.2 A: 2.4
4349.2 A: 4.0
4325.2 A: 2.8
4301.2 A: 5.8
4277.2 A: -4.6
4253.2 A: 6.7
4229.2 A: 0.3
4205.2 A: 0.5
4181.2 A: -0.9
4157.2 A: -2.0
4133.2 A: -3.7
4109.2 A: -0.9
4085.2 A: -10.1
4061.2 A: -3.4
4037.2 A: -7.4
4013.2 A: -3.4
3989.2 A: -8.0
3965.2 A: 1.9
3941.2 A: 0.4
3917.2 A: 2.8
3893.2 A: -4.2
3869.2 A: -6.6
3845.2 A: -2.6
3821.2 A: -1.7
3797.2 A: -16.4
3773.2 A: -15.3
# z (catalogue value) 0.65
